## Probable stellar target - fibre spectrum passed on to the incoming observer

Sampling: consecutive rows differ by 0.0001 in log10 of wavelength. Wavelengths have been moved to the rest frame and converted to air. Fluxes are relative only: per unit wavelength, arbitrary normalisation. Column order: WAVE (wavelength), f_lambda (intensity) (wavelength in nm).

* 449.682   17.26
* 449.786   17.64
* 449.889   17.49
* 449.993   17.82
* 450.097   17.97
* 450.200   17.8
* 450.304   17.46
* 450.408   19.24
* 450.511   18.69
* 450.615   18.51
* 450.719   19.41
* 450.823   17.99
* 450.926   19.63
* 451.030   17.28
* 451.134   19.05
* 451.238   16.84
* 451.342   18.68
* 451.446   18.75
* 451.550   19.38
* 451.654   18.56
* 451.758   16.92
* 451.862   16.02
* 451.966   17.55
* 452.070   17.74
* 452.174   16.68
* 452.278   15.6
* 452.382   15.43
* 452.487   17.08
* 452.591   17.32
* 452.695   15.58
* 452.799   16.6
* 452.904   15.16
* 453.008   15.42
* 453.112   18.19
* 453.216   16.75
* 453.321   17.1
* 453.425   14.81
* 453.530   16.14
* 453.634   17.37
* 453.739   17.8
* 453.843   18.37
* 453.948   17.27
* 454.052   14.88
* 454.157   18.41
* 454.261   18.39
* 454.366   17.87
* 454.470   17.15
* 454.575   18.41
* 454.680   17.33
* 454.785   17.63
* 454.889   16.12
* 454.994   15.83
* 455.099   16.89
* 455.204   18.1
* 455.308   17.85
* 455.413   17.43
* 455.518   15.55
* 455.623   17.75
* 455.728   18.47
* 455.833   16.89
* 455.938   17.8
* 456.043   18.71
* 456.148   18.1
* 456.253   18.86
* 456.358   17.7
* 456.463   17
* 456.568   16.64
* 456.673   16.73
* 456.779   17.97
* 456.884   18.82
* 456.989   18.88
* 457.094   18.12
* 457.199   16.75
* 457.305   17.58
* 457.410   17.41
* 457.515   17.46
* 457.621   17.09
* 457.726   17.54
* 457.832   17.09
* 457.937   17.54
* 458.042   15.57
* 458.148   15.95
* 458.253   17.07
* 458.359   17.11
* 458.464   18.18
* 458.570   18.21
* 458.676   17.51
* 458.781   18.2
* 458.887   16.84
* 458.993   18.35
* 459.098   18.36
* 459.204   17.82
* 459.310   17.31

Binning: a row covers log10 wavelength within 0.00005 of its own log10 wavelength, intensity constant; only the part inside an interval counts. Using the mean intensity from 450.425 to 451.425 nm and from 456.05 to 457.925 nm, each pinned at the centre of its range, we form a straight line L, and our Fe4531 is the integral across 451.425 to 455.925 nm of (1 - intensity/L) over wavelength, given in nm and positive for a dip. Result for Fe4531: 0.26 nm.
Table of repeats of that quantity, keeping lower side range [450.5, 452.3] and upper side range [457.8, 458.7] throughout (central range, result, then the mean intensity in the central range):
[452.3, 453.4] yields 0.09 nm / 16.4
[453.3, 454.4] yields 0.03 nm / 17.1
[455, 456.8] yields -0.01 nm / 17.5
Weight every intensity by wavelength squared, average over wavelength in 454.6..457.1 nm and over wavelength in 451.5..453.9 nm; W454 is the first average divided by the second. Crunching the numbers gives 1.06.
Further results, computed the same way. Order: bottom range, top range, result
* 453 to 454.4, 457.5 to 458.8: 1.03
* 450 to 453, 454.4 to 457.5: 1.02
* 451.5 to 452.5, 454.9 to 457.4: 1.05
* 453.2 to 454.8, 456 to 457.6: 1.04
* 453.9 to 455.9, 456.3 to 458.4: 1.01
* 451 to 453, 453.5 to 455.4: 1.02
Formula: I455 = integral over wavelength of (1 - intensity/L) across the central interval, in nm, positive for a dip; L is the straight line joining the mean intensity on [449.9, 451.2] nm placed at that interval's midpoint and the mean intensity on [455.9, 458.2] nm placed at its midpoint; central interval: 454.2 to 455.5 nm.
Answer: 0.03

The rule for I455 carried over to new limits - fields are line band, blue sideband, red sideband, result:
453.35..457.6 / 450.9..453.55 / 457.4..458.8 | -0.063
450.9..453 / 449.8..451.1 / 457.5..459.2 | 0.103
